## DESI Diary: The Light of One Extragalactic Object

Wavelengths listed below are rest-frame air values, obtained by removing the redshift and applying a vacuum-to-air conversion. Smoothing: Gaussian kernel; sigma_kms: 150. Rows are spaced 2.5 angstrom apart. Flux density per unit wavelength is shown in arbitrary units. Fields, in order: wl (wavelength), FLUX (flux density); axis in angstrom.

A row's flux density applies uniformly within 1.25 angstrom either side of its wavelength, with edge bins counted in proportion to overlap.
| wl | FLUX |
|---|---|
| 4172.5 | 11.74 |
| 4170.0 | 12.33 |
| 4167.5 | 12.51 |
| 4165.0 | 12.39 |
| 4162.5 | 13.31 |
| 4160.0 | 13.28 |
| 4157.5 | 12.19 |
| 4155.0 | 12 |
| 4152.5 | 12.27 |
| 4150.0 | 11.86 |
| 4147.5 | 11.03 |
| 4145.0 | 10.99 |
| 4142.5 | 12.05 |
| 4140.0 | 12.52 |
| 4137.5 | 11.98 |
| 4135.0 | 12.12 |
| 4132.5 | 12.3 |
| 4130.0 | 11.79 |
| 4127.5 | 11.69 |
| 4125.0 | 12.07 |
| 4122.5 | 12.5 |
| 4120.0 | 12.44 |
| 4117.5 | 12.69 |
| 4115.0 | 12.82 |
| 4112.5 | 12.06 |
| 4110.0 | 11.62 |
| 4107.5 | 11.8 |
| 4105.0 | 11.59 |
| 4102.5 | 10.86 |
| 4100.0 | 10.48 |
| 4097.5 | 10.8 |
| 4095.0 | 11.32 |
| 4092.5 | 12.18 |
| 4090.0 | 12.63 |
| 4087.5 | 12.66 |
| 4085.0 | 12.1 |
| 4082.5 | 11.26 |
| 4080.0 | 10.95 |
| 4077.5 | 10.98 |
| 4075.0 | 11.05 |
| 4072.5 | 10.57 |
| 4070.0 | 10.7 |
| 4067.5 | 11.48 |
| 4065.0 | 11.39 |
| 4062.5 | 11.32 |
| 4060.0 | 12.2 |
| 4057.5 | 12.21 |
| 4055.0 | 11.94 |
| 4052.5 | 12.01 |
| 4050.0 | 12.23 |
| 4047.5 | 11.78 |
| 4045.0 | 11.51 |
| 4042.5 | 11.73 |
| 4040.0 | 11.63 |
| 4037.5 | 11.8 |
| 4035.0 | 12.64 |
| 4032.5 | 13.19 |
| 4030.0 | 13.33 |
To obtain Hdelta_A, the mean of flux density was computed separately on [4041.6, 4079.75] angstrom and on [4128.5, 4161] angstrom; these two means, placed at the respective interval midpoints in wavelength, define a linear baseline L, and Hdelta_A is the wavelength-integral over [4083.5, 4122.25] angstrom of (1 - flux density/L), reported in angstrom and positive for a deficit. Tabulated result -0.37 angstrom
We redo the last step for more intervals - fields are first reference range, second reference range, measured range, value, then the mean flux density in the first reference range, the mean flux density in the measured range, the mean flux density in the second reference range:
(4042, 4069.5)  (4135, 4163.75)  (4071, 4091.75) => 0.6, 11.8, 11.5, 12.1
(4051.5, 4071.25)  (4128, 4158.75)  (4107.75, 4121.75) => -0.6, 11.7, 12.3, 11.9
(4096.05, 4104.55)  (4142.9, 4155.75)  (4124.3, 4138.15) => -0.8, 10.8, 12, 11.6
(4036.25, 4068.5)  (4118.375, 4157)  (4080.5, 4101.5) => 0.4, 11.8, 11.6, 12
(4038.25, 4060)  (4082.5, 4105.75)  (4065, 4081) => 1.0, 11.9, 11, 11.6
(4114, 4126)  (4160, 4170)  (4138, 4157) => 1.2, 12.5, 11.8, 12.8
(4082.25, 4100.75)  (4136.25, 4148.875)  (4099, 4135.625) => -0.6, 11.7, 11.9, 11.7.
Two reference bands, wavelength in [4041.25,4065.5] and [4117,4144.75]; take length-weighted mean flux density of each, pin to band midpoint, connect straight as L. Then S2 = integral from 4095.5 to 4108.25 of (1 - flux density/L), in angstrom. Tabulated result 1.0 angstrom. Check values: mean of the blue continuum 11.8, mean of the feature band 11.1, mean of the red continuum 12.1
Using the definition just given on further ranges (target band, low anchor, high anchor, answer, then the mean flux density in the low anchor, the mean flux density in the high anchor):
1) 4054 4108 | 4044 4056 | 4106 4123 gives 2.7 angstrom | 11.9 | 12.3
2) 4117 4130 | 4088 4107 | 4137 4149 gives -0.7 angstrom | 11.5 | 11.7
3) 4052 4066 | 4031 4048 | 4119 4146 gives 0.3 angstrom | 12.1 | 12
